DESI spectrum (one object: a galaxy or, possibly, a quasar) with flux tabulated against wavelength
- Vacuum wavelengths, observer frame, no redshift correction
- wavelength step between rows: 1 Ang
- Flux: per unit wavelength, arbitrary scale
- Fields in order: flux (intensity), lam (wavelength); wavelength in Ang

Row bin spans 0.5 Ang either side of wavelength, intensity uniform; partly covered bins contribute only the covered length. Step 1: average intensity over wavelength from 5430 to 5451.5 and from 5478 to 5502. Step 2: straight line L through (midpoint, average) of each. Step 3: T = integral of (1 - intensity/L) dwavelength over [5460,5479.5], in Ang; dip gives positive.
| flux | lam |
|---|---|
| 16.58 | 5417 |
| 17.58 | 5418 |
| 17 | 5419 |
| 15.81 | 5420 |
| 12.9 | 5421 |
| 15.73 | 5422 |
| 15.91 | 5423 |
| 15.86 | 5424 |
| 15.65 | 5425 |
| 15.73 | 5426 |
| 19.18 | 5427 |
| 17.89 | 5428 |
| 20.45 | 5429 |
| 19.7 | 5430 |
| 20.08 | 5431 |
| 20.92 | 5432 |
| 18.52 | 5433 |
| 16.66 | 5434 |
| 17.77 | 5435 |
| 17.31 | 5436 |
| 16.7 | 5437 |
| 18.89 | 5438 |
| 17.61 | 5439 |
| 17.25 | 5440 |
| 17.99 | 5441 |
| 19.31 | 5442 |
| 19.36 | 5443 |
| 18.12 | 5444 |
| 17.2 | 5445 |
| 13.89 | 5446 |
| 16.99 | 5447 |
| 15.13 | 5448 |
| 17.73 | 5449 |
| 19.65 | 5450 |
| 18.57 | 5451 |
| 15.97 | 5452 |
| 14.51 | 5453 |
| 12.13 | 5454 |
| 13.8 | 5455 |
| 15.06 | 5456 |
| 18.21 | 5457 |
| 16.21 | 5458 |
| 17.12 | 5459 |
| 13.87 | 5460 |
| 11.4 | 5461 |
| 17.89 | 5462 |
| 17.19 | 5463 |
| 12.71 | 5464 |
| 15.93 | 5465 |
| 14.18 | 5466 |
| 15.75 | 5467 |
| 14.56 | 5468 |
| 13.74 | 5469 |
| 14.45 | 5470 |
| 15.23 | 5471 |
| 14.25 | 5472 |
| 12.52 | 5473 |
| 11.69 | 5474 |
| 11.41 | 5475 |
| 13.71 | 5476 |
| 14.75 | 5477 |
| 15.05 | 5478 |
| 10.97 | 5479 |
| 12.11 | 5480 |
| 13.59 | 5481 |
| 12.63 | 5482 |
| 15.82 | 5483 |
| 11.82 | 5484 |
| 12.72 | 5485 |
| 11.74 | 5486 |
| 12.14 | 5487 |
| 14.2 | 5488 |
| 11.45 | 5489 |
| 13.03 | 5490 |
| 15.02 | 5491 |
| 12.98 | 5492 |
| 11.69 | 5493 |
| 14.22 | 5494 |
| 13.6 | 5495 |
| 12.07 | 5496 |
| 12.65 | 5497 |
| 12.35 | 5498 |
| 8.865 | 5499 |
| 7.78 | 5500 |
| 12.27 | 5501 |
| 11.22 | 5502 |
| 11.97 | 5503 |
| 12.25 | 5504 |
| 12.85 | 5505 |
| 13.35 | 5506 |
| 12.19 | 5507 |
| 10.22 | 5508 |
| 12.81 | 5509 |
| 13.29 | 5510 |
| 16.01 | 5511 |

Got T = 0.9 Ang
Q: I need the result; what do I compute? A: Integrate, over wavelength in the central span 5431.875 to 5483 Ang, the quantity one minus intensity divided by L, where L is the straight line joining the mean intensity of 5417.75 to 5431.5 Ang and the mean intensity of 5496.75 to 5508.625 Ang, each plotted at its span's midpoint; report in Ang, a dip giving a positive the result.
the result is -2.9 Ang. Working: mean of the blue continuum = 17.1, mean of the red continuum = 11.5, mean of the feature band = 15.6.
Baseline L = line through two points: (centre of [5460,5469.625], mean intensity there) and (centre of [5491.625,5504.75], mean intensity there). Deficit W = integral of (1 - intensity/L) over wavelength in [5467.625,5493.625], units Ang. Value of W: 0.3 Ang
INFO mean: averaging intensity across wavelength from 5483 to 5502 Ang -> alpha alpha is 12.3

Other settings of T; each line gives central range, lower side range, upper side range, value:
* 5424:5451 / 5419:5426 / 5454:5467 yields -4.4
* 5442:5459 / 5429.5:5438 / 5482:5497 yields 0.3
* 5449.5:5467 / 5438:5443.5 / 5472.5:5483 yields 0.3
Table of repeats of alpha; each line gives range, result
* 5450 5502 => 13.7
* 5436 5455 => 17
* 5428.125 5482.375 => 15.9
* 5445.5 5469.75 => 15.5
